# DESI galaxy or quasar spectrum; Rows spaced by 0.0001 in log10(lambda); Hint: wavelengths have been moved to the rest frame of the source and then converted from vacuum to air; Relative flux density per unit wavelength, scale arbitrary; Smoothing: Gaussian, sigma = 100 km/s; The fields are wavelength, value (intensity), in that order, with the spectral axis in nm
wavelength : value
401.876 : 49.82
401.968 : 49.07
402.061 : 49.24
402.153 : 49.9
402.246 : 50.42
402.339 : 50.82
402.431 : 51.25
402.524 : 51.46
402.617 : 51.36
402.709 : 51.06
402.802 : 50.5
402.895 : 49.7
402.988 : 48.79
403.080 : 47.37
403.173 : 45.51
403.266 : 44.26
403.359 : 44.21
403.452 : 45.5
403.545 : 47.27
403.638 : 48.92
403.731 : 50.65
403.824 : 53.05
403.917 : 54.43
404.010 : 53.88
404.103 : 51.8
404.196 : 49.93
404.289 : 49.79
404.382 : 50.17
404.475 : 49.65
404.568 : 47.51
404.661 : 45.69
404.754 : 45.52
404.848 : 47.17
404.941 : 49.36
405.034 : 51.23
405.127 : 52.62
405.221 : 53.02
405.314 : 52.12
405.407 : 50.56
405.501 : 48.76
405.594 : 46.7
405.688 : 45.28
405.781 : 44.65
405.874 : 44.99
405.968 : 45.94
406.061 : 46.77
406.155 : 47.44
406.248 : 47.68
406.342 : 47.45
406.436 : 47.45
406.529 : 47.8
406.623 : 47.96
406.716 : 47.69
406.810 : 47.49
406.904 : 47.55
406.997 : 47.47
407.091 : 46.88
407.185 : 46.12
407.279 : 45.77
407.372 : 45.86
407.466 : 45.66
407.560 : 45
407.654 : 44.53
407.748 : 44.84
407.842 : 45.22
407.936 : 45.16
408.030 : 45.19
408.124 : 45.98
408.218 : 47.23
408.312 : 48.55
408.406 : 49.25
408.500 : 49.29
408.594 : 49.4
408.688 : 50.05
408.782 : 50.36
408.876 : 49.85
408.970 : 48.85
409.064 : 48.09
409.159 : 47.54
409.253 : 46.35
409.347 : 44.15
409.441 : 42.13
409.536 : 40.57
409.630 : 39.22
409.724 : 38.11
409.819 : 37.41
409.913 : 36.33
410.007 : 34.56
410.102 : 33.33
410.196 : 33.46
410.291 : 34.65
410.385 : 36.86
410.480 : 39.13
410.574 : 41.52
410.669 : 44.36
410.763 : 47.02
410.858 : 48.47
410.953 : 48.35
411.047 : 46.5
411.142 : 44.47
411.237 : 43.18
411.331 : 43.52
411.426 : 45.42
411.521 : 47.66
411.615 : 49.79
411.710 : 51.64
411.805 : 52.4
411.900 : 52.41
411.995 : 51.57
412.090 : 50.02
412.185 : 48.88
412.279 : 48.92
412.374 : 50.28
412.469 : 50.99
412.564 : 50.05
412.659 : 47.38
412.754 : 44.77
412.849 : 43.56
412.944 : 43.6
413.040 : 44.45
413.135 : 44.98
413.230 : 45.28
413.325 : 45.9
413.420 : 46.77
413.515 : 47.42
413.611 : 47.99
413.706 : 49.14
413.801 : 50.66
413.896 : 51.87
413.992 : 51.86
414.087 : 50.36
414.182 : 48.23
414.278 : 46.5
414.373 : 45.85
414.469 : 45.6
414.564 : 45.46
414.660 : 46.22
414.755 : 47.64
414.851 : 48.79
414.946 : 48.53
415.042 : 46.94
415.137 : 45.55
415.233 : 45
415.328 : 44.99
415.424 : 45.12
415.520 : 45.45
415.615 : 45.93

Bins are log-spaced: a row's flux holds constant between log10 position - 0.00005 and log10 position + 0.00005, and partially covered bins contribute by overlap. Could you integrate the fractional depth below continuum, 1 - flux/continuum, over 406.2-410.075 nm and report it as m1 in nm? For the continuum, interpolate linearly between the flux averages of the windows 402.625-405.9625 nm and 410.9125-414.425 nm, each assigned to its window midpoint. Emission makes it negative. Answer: 0.23 nm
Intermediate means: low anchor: 48.9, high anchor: 47.9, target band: 45.6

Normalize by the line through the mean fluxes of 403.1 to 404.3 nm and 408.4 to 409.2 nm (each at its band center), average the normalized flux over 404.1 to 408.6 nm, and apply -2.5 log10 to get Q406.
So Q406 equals 0.03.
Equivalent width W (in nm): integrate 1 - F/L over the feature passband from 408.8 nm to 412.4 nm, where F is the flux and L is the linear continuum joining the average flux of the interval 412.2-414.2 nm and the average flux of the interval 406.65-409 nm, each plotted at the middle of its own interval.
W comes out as 0.24 nm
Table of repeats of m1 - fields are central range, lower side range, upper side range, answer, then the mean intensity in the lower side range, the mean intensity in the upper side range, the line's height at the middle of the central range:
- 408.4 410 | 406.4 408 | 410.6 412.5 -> 0.08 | 46.4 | 48.2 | 47.2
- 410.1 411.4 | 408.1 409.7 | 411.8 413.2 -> 0.15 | 46.8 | 48.1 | 47.5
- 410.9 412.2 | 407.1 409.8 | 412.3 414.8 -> -0.04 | 45.9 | 47.4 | 46.8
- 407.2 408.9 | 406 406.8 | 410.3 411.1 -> -0.04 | 47.5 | 43.6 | 46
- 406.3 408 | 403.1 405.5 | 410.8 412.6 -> 0.09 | 49.3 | 48.6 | 49.1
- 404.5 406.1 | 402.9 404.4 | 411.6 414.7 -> 0.03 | 49.1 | 48.2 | 48.9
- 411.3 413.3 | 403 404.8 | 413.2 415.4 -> -0.01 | 48.7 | 47.5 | 47.7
